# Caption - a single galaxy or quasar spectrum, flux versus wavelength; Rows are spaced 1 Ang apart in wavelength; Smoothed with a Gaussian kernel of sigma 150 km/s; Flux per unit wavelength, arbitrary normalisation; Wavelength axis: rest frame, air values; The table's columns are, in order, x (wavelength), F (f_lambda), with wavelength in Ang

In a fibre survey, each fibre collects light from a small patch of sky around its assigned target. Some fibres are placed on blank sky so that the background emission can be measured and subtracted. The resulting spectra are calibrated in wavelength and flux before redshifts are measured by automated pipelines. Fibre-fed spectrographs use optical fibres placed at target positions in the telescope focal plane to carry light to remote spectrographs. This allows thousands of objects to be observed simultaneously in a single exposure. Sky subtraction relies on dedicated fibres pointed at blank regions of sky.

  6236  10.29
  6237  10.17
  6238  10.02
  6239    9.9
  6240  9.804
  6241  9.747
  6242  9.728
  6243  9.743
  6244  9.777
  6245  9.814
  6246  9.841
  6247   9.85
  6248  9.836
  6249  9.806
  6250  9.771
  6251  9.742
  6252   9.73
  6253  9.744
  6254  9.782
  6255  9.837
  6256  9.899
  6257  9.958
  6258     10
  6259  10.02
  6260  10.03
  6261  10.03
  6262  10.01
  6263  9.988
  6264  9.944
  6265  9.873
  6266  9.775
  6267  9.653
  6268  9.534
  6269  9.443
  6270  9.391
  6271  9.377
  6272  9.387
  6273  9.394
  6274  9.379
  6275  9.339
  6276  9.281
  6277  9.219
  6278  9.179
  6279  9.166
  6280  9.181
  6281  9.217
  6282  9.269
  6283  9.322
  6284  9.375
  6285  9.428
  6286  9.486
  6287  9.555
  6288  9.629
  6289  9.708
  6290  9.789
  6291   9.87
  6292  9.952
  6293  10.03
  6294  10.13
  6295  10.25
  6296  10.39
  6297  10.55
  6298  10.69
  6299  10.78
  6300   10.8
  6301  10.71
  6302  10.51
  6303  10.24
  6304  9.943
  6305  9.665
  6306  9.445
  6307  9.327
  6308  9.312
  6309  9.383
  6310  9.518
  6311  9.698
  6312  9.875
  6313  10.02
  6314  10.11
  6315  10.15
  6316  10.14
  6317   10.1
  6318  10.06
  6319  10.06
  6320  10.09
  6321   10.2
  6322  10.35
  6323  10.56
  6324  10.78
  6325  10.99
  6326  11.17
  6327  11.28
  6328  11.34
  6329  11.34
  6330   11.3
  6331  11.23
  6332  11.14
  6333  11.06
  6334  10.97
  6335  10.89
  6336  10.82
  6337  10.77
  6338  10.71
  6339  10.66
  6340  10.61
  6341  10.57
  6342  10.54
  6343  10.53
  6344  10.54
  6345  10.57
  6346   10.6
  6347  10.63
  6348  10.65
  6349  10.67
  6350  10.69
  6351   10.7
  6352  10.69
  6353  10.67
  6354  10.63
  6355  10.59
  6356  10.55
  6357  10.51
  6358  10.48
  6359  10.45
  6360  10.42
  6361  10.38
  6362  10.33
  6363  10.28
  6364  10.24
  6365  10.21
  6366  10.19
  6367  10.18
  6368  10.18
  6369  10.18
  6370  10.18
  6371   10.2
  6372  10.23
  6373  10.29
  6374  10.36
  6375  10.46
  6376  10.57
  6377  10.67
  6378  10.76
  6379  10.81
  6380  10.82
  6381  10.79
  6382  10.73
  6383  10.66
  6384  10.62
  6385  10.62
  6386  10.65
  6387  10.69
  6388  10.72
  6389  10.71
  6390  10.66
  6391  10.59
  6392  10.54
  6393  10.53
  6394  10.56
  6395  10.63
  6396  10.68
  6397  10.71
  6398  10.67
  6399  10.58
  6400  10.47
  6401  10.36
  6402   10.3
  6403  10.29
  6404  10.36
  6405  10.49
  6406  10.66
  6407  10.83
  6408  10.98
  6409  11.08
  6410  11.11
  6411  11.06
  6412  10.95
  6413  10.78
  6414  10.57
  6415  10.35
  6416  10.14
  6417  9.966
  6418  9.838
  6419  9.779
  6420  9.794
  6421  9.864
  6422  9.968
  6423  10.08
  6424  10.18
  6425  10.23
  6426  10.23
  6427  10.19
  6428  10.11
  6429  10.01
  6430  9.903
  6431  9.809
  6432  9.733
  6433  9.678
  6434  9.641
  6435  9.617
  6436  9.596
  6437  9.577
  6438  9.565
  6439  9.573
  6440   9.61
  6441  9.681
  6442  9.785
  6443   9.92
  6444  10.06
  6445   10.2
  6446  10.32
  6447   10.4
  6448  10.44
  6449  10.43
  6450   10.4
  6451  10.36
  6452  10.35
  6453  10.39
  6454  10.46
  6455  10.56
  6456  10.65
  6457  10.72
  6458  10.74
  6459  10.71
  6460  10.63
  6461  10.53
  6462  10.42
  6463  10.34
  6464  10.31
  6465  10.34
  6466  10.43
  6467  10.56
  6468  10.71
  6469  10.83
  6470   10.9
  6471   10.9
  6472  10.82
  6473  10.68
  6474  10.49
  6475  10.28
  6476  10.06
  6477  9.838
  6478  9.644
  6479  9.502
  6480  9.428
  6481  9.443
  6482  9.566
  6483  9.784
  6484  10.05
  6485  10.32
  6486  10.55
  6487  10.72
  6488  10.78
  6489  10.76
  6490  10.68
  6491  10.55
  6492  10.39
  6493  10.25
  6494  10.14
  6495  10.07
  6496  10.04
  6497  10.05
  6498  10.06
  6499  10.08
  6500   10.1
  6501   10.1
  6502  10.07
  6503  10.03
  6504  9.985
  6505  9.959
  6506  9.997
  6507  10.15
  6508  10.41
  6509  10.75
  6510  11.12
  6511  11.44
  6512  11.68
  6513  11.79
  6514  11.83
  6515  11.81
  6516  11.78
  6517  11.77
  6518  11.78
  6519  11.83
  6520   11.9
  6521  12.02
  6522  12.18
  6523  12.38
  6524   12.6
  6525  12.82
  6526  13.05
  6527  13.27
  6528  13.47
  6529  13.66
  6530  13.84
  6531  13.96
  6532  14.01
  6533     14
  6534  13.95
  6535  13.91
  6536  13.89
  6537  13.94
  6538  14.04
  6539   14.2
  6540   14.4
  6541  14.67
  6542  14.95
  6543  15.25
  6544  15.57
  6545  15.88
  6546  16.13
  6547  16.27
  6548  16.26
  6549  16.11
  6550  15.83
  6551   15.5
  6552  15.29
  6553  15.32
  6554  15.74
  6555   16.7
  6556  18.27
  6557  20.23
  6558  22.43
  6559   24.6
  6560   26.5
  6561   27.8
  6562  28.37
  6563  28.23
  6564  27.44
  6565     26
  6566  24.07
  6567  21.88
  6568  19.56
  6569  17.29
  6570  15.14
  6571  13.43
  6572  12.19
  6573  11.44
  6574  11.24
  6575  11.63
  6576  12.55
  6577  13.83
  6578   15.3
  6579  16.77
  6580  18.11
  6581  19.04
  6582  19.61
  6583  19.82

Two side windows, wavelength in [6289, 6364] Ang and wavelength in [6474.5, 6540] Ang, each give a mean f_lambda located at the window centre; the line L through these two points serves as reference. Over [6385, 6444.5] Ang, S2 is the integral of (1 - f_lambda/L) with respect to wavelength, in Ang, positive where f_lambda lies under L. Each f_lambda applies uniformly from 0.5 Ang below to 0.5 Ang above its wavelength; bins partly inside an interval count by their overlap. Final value 3.4 Ang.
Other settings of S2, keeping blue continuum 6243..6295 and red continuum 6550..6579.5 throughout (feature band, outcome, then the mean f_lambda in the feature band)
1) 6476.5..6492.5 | 6.05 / 10.1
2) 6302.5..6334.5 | 2.44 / 10.3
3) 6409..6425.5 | 4.52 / 10.3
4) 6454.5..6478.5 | 7.96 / 10.5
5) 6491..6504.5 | 5.31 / 10.1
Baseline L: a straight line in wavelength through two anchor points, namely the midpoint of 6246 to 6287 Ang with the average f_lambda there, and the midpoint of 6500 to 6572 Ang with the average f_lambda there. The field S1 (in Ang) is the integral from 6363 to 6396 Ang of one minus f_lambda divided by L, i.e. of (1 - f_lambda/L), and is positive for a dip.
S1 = 4.1 Ang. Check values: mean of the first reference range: 9.62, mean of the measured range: 10.5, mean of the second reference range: 15.2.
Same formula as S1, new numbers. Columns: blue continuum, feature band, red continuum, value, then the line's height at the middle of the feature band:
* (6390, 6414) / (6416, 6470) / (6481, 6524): 2.7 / 10.7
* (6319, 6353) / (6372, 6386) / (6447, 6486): 0.0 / 10.6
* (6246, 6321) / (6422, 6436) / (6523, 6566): 4.0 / 13.9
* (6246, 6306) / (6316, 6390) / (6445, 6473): -3.6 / 10.1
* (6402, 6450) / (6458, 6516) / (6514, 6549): 8.3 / 12.2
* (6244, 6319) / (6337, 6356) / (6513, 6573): 1.3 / 11.4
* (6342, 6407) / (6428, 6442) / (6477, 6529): 1.3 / 10.7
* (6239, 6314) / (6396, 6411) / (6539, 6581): 3.1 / 13.4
